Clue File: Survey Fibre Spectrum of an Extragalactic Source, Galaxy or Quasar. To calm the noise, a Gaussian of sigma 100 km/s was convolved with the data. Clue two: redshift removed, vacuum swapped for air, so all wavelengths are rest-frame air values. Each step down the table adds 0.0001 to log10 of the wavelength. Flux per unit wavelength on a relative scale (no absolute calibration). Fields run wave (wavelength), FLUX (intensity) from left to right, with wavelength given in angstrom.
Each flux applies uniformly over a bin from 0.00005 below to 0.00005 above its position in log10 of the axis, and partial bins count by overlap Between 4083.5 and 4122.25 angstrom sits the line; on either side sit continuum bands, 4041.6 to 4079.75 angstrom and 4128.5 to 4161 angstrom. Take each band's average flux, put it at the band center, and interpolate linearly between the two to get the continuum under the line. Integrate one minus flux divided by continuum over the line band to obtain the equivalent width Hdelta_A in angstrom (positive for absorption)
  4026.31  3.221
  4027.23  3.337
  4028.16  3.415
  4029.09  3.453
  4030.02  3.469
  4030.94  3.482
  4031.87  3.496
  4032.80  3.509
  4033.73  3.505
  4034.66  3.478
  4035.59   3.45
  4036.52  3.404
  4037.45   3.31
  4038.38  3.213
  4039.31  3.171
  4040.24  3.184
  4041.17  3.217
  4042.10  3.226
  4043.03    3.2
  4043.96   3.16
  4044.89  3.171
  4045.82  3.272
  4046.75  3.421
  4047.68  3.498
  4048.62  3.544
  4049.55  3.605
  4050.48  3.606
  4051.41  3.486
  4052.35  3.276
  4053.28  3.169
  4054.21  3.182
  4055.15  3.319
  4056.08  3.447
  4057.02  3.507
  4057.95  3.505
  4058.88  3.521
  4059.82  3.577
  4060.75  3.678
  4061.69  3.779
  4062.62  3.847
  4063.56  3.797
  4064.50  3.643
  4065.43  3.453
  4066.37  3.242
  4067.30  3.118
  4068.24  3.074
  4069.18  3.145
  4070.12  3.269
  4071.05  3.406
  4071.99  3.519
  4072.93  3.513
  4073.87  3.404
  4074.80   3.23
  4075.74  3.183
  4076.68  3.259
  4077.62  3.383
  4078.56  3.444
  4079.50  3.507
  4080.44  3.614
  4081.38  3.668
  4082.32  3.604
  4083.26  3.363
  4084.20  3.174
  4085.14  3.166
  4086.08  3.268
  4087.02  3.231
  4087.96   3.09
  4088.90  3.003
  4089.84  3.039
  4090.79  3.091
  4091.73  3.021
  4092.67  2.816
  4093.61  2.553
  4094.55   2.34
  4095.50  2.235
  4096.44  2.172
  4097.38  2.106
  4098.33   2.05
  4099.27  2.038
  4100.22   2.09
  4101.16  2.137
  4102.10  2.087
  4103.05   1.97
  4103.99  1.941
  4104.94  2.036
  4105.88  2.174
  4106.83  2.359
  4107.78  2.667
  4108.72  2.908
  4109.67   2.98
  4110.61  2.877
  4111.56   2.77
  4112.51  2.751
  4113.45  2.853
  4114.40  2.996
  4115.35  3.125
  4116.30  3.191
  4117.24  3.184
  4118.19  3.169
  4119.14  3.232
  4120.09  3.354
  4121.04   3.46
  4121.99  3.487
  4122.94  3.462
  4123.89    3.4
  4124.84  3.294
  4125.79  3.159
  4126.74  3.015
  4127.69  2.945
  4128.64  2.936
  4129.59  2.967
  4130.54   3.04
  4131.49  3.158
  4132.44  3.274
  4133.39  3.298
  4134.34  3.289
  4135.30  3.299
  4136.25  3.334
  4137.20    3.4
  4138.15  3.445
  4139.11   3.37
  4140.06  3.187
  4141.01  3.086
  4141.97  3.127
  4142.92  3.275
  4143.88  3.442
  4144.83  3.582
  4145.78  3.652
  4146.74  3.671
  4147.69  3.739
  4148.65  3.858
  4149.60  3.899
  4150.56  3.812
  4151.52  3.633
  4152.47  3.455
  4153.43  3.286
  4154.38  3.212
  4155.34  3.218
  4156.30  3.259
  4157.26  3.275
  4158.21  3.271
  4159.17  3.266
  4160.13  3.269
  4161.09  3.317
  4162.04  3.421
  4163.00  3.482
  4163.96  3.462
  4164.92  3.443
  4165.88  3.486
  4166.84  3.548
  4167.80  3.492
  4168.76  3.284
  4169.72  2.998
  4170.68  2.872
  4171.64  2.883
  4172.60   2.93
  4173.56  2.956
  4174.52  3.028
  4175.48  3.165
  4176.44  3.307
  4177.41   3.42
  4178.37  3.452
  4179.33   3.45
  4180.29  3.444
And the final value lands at 7.4 angstrom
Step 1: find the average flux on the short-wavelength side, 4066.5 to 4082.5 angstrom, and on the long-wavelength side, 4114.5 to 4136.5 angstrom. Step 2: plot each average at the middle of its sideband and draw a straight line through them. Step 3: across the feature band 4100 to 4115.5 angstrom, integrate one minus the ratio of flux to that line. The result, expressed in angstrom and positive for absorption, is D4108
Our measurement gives 3.6 angstrom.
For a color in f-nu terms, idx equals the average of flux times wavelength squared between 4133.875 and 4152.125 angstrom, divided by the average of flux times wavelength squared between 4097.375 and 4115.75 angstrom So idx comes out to 1.44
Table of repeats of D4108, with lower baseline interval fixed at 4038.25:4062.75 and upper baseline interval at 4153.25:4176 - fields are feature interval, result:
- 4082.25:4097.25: 1.9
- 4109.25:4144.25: 1.2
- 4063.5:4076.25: 0.1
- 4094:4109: 5.1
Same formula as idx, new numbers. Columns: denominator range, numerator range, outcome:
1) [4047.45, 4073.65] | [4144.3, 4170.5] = 1.05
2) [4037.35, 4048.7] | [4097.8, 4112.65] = 0.74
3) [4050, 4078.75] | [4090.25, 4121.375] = 0.78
